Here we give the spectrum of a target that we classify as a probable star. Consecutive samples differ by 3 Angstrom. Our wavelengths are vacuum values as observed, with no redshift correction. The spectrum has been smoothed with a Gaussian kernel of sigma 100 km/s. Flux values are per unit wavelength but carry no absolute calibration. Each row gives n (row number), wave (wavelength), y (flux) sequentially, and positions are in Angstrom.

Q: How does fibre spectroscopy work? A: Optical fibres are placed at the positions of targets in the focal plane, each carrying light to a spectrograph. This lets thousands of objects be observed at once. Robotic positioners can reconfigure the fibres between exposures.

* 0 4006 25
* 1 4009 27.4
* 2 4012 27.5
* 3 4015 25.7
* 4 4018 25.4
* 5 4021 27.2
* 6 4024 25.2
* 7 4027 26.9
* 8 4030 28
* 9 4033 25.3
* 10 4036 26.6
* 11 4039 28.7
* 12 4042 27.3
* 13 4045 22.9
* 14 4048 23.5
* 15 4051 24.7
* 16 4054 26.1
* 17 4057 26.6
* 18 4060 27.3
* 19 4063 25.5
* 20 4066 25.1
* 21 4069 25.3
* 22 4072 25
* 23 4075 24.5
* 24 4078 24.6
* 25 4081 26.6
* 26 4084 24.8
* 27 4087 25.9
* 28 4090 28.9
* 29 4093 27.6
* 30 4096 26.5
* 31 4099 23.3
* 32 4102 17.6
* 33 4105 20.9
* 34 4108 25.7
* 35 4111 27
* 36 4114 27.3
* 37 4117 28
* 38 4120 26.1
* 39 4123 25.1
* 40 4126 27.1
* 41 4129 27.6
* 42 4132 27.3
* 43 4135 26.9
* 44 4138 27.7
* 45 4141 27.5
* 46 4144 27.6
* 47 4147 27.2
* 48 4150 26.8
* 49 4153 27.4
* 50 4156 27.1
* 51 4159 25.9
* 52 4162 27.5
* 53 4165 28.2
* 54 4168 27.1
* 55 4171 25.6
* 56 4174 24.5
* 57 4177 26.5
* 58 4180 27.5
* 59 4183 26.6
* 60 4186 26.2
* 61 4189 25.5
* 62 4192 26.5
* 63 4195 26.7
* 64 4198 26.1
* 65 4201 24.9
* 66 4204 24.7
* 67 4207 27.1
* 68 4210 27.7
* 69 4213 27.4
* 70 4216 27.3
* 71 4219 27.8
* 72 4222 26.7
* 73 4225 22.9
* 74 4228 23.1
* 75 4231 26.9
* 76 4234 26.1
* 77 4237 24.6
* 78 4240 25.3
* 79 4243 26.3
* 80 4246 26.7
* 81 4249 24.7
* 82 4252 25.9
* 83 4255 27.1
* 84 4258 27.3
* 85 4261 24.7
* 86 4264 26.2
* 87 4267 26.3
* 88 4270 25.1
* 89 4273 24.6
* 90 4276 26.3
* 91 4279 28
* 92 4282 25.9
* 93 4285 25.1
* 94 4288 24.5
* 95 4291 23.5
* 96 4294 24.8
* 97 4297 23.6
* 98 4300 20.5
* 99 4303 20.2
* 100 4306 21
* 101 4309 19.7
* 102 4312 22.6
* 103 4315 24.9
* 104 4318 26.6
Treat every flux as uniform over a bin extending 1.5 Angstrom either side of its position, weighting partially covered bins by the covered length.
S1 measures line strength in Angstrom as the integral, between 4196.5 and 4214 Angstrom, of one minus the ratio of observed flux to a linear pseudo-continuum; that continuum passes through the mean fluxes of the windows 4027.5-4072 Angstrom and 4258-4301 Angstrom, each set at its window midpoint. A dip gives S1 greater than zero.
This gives -0.7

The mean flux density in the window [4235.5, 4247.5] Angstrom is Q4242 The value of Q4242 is 25.7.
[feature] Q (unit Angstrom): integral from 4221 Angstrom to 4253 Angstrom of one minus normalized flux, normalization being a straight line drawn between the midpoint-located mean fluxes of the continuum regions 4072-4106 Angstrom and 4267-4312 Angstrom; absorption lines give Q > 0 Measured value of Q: -1.7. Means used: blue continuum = 24.7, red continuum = 23.8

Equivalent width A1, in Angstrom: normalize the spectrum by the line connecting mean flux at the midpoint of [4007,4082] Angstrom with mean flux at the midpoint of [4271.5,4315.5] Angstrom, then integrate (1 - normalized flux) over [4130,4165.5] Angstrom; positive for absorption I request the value -3.2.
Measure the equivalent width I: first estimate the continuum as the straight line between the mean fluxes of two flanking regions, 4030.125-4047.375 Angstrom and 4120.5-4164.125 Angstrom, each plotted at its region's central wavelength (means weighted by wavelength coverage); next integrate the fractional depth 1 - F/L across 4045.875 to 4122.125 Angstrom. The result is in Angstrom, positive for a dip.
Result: 3.4 Angstrom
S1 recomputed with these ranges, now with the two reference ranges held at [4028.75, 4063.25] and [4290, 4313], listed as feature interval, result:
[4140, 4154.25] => -1.7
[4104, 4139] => -2.3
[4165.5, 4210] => -4.6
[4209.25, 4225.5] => -2.5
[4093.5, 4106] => 1.3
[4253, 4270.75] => -2.8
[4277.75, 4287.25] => -1.7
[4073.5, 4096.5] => -0.7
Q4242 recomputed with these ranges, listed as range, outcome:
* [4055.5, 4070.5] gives 26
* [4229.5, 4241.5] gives 25.7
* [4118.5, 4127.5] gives 26.1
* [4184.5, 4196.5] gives 26.2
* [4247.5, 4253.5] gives 25.3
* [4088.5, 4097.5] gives 27.7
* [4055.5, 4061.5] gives 27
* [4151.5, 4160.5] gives 26.8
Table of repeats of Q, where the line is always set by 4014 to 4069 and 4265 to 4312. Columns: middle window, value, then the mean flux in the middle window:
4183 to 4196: -0.8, 26.2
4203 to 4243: -2.5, 26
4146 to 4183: -2.7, 26.8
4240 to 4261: -1.7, 26.1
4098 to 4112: 1.5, 22.7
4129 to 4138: -0.7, 27.3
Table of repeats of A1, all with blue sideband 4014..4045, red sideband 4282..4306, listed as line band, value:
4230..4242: -0.9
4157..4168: -1.0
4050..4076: 0.4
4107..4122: -0.8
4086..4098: -0.7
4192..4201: -0.6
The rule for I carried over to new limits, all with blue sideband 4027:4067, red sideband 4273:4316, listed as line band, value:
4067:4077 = 0.33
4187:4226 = -2.89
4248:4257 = -0.75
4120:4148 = -2.09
